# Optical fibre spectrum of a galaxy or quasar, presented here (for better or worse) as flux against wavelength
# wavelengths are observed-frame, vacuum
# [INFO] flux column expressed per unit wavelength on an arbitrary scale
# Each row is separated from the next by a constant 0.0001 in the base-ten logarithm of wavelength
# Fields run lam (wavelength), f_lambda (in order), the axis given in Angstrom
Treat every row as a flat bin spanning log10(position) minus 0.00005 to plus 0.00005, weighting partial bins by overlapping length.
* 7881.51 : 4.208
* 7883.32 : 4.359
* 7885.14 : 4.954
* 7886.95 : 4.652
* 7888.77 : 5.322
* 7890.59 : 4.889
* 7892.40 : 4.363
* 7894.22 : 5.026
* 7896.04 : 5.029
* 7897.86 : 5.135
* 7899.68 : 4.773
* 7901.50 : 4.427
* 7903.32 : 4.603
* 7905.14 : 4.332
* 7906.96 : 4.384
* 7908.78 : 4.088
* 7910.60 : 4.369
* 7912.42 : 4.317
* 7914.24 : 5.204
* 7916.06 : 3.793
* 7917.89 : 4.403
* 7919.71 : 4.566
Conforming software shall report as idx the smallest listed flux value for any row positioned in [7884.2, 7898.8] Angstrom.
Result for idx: 4.363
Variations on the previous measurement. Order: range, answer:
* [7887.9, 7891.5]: 4.889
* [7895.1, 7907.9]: 4.332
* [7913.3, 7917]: 3.793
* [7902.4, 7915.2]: 4.088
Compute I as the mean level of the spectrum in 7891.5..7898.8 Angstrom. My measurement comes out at 4.88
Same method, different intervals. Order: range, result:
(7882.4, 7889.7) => 4.82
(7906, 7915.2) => 4.47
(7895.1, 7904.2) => 4.79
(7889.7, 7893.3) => 4.63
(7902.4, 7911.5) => 4.36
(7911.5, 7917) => 4.44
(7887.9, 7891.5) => 5.11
